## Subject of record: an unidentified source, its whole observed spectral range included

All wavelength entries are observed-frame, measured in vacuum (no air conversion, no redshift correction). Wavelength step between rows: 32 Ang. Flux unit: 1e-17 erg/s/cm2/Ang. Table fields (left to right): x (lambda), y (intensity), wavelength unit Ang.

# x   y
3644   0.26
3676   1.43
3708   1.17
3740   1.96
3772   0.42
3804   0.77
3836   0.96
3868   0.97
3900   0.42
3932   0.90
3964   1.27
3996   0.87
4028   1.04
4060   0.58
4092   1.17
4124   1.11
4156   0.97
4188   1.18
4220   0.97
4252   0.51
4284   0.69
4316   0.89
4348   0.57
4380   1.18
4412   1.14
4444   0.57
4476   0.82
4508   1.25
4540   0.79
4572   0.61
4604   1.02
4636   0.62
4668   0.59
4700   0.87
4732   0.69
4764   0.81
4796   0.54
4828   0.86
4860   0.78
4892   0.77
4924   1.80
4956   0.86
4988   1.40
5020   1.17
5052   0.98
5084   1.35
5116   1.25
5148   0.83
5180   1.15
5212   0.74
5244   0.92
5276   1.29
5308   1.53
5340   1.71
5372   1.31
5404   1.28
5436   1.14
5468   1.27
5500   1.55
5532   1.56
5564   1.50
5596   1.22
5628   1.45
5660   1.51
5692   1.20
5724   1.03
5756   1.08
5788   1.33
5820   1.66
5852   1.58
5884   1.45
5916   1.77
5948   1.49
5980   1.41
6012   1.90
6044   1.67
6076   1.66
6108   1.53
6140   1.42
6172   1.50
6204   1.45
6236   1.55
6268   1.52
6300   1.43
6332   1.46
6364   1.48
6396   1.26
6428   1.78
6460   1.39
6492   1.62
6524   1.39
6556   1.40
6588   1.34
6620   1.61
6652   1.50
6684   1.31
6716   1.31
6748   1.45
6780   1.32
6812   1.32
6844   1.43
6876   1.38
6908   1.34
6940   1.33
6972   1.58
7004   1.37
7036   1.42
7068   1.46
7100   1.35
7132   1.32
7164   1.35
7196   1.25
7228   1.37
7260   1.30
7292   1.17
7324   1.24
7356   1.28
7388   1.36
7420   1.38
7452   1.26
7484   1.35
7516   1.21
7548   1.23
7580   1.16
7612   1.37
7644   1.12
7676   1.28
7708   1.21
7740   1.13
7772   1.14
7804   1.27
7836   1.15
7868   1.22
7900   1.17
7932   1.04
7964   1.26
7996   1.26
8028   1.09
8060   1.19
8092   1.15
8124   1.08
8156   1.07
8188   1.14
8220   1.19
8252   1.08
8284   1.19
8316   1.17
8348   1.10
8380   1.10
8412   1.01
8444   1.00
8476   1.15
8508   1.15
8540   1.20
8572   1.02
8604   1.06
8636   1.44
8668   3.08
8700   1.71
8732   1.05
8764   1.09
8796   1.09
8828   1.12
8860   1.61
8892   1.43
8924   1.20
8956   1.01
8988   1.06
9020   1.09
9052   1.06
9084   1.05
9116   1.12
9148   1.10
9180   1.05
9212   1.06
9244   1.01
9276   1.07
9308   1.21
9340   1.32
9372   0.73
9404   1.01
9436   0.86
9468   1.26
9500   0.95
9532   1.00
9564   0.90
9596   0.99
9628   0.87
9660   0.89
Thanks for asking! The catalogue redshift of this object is 0.32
